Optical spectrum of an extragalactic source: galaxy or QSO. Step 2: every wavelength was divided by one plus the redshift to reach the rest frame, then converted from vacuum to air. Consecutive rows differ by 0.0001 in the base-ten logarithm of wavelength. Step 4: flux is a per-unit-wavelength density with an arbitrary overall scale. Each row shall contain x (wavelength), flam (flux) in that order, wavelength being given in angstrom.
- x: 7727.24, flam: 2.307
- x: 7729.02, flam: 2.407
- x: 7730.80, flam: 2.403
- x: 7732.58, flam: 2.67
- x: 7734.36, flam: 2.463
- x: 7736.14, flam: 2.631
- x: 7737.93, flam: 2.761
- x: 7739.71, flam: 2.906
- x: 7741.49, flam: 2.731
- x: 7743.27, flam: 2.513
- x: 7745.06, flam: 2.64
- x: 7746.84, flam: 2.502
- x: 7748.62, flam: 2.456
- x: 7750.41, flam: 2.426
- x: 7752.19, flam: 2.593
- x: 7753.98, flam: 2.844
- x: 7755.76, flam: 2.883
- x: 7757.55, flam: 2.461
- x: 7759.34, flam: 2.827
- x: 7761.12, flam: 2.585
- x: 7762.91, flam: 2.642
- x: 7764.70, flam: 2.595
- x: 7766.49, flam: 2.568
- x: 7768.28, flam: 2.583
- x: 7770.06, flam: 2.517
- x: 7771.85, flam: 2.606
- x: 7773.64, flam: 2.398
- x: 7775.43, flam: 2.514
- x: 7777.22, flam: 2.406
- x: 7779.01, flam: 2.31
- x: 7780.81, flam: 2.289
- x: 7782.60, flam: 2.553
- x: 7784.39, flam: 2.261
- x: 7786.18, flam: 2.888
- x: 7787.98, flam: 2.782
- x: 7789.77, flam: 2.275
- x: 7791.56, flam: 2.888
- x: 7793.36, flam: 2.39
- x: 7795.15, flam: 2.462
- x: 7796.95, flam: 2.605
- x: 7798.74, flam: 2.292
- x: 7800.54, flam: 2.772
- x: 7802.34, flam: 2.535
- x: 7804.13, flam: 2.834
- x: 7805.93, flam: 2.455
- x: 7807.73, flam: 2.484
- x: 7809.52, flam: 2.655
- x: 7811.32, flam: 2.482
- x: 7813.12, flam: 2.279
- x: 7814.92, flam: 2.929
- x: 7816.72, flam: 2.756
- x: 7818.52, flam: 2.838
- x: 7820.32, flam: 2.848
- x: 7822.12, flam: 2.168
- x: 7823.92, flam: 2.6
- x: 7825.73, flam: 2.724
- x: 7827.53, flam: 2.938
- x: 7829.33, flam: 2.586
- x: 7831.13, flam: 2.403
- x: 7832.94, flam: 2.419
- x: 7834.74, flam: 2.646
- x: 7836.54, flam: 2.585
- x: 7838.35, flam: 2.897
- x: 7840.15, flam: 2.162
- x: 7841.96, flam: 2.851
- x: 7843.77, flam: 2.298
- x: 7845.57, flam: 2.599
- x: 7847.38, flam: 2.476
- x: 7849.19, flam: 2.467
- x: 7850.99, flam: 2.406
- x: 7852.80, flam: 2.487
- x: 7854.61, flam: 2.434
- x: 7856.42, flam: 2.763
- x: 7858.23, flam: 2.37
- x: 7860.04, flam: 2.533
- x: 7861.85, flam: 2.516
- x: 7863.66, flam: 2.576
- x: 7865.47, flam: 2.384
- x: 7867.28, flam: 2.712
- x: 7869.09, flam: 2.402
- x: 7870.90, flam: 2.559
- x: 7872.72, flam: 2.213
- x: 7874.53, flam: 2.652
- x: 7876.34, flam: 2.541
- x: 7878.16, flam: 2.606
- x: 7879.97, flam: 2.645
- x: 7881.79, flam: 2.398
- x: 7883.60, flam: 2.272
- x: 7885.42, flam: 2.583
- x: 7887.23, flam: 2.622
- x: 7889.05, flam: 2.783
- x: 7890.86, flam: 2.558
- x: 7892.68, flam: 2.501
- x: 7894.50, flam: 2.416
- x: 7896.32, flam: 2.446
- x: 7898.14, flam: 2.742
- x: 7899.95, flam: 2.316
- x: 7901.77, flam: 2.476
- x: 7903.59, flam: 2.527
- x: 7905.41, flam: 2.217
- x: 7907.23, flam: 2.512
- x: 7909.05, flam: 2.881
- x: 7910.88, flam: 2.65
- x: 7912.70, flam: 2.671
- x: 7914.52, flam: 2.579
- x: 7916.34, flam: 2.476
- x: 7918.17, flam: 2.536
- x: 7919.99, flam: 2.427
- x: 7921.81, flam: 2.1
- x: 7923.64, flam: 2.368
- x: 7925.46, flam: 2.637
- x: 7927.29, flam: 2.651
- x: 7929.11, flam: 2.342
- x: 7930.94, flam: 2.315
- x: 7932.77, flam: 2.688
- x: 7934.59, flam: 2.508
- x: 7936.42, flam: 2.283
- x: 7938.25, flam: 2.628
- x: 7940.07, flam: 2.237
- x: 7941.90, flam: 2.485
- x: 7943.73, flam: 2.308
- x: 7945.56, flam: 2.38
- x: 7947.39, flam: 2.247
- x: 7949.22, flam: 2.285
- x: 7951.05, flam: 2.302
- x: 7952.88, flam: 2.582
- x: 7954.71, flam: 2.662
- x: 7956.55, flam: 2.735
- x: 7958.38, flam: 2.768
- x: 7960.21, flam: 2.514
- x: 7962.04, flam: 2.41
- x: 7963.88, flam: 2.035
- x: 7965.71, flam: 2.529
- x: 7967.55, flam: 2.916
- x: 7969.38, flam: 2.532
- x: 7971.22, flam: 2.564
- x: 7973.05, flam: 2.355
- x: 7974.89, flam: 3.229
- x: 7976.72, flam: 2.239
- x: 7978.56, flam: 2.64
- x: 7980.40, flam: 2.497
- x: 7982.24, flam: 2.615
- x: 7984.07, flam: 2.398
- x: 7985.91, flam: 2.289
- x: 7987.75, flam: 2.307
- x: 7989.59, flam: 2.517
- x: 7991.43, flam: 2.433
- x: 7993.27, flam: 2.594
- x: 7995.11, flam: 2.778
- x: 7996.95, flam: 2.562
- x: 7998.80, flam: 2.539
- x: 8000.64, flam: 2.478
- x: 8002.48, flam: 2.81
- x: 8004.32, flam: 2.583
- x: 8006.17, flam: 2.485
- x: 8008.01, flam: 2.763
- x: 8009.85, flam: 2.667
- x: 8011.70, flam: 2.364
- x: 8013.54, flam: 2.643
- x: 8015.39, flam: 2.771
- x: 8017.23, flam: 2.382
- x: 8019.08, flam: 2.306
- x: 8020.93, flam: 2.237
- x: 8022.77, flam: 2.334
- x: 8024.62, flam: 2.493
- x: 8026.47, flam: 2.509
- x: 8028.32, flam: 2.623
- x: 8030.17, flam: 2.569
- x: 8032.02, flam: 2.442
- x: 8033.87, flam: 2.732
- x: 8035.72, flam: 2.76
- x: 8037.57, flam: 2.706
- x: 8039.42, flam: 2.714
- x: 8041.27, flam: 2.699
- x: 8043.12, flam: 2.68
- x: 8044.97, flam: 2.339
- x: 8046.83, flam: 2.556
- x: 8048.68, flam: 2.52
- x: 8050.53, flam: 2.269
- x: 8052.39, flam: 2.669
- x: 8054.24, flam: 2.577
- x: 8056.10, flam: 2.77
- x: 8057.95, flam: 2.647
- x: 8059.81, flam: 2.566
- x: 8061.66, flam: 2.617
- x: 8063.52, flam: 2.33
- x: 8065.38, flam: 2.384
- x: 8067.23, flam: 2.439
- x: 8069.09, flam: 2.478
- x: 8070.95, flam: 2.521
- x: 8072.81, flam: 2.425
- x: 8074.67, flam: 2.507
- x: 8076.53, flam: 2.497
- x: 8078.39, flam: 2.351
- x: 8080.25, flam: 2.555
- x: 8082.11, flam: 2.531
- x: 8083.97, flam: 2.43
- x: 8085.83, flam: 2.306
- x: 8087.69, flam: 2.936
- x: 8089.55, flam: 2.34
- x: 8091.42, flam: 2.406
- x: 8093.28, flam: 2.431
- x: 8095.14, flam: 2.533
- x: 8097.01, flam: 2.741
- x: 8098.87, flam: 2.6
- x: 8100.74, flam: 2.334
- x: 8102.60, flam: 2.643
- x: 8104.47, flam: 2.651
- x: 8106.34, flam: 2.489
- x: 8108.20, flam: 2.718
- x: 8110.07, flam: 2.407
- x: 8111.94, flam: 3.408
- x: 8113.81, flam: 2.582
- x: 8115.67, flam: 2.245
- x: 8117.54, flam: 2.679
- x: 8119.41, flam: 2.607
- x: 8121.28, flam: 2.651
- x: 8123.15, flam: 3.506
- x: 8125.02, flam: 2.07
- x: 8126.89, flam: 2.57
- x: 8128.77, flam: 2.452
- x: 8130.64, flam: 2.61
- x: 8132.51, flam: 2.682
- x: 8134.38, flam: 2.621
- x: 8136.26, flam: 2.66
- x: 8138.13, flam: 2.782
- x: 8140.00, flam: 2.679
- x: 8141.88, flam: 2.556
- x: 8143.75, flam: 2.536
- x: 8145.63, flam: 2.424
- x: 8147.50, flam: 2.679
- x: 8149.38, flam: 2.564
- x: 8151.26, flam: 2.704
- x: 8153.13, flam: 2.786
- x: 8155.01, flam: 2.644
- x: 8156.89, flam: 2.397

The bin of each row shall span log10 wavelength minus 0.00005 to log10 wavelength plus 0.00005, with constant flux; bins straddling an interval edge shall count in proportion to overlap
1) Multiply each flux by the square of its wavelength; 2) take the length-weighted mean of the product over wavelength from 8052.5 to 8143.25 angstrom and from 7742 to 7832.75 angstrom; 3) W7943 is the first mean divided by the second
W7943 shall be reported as 1.1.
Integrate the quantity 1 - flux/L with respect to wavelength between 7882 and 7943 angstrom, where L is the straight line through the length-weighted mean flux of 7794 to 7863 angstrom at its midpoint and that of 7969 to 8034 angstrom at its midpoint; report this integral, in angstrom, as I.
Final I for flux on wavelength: 1.29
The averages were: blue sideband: 2.57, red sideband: 2.53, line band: 2.5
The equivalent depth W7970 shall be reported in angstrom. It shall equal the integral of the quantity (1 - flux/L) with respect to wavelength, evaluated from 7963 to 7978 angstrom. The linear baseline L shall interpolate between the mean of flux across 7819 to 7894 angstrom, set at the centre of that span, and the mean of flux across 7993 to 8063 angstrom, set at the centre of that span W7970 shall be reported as 0.0 angstrom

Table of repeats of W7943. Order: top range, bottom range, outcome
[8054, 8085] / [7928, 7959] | 1.05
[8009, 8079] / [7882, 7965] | 1.05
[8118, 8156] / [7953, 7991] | 1.08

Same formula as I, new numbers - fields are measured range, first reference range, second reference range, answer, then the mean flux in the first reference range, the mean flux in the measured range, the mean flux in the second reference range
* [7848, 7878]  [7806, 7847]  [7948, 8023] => 0.87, 2.59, 2.5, 2.53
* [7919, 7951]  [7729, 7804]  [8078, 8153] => 2.24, 2.57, 2.4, 2.6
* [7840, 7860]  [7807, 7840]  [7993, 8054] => 0.85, 2.62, 2.5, 2.56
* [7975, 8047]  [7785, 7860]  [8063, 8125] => 0.50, 2.58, 2.55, 2.56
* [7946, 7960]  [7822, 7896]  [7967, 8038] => 0.21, 2.53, 2.51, 2.55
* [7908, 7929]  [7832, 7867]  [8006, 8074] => -0.05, 2.52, 2.54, 2.54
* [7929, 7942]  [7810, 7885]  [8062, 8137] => 0.57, 2.55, 2.44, 2.56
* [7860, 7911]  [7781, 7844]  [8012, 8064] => 1.03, 2.59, 2.52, 2.55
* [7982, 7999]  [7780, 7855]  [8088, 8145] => 0.61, 2.57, 2.5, 2.61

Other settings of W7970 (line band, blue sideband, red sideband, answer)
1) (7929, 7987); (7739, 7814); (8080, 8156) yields 2.2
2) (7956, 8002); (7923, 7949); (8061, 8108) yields -1.7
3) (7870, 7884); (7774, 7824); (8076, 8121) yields 0.3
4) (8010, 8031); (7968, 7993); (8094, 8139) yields 0.6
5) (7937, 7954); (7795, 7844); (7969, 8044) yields 1.2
